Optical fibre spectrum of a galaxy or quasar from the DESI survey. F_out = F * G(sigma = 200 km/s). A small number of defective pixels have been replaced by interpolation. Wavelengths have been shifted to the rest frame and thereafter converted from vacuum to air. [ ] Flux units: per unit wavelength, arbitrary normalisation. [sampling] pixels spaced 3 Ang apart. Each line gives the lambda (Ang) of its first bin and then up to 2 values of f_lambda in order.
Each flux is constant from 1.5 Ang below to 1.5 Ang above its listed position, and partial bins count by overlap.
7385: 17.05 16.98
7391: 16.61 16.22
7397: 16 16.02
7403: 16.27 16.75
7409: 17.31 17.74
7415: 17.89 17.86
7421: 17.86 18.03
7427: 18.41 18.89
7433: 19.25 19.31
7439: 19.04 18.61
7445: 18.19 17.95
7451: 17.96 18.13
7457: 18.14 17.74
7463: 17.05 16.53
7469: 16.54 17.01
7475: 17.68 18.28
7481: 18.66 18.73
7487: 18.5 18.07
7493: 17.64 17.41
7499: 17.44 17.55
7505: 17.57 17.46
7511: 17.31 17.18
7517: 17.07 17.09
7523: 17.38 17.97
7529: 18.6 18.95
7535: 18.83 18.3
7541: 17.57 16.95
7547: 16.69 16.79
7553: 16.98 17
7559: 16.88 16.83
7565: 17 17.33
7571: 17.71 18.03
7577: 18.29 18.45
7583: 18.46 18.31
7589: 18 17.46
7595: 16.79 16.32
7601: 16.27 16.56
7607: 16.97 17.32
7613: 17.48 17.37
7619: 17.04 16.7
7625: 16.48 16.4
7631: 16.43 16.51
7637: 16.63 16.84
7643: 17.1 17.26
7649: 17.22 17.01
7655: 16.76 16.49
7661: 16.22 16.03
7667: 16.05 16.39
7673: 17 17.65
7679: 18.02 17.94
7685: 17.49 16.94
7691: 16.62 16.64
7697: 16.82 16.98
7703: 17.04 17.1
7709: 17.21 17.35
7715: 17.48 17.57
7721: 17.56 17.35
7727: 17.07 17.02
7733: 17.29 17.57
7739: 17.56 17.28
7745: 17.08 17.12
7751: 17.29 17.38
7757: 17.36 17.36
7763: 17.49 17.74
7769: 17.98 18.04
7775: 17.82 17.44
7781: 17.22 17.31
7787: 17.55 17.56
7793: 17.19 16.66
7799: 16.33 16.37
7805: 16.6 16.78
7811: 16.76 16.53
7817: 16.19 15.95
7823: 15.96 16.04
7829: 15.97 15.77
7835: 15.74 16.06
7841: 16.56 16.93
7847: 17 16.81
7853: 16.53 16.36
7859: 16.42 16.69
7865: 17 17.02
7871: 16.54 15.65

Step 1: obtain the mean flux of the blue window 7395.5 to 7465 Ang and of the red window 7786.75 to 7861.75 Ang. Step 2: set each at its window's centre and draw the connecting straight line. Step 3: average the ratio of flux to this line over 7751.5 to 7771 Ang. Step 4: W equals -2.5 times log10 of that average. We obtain -0.05 mag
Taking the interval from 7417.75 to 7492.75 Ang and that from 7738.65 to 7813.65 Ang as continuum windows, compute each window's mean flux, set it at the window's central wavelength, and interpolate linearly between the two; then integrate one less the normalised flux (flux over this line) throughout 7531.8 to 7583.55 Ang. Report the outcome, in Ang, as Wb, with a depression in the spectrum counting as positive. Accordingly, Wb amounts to 0.7 Ang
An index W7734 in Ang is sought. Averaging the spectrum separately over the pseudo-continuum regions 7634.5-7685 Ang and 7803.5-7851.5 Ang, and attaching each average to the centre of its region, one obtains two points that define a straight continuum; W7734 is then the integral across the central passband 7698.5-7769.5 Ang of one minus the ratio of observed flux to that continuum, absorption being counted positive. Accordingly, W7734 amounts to -2.8 Ang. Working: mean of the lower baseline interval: 16.9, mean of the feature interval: 17.3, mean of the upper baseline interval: 16.4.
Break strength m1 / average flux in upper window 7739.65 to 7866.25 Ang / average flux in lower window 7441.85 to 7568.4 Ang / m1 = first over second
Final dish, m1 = 0.96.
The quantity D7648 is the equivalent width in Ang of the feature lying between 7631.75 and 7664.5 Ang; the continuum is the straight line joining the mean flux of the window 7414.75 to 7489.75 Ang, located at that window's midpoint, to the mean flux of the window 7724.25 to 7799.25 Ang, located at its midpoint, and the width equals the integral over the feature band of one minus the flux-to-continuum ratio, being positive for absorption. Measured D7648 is 1.6 Ang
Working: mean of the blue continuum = 18.1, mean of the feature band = 16.7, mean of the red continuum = 17.4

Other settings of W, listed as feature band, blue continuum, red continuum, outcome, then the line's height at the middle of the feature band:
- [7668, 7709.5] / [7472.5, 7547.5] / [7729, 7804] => 0.02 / 17.5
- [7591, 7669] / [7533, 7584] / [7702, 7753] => 0.04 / 17.4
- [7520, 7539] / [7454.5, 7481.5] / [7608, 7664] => -0.06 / 17.3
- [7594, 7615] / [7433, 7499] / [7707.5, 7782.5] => 0.05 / 17.7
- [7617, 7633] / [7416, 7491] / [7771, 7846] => 0.05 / 17.4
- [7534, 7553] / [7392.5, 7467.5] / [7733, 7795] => 0.01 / 17.6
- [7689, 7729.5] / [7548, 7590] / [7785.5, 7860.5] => -0.01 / 17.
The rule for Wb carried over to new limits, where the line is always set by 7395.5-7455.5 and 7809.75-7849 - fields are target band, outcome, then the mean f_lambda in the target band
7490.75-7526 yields 0.3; 17.4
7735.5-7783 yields -2.7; 17.5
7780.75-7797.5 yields -0.8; 17.3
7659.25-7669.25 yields 0.5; 16.1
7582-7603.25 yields -0.1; 17.3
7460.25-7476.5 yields 0.6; 17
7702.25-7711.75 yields -0.2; 17.2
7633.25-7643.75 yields 0.2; 16.8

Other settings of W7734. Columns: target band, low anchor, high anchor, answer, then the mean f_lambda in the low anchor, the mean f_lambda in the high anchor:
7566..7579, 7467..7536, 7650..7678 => -0.4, 17.8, 16.7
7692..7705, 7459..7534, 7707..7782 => 0.4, 17.7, 17.4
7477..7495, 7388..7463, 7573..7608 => -0.7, 17.7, 17.5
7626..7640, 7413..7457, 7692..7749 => 0.8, 18.4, 17.2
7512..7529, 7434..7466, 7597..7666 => 0.2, 18.1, 16.8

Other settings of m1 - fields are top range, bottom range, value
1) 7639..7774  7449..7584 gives 0.97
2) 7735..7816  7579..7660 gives 1.01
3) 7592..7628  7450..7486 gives 0.95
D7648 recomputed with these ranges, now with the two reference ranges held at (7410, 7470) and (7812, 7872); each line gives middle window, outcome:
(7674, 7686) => -0.48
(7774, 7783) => -0.43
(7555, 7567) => 0.43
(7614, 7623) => 0.13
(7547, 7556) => 0.37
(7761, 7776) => -0.98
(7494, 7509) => 0.27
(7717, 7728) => -0.32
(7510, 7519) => 0.29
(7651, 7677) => 0.82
